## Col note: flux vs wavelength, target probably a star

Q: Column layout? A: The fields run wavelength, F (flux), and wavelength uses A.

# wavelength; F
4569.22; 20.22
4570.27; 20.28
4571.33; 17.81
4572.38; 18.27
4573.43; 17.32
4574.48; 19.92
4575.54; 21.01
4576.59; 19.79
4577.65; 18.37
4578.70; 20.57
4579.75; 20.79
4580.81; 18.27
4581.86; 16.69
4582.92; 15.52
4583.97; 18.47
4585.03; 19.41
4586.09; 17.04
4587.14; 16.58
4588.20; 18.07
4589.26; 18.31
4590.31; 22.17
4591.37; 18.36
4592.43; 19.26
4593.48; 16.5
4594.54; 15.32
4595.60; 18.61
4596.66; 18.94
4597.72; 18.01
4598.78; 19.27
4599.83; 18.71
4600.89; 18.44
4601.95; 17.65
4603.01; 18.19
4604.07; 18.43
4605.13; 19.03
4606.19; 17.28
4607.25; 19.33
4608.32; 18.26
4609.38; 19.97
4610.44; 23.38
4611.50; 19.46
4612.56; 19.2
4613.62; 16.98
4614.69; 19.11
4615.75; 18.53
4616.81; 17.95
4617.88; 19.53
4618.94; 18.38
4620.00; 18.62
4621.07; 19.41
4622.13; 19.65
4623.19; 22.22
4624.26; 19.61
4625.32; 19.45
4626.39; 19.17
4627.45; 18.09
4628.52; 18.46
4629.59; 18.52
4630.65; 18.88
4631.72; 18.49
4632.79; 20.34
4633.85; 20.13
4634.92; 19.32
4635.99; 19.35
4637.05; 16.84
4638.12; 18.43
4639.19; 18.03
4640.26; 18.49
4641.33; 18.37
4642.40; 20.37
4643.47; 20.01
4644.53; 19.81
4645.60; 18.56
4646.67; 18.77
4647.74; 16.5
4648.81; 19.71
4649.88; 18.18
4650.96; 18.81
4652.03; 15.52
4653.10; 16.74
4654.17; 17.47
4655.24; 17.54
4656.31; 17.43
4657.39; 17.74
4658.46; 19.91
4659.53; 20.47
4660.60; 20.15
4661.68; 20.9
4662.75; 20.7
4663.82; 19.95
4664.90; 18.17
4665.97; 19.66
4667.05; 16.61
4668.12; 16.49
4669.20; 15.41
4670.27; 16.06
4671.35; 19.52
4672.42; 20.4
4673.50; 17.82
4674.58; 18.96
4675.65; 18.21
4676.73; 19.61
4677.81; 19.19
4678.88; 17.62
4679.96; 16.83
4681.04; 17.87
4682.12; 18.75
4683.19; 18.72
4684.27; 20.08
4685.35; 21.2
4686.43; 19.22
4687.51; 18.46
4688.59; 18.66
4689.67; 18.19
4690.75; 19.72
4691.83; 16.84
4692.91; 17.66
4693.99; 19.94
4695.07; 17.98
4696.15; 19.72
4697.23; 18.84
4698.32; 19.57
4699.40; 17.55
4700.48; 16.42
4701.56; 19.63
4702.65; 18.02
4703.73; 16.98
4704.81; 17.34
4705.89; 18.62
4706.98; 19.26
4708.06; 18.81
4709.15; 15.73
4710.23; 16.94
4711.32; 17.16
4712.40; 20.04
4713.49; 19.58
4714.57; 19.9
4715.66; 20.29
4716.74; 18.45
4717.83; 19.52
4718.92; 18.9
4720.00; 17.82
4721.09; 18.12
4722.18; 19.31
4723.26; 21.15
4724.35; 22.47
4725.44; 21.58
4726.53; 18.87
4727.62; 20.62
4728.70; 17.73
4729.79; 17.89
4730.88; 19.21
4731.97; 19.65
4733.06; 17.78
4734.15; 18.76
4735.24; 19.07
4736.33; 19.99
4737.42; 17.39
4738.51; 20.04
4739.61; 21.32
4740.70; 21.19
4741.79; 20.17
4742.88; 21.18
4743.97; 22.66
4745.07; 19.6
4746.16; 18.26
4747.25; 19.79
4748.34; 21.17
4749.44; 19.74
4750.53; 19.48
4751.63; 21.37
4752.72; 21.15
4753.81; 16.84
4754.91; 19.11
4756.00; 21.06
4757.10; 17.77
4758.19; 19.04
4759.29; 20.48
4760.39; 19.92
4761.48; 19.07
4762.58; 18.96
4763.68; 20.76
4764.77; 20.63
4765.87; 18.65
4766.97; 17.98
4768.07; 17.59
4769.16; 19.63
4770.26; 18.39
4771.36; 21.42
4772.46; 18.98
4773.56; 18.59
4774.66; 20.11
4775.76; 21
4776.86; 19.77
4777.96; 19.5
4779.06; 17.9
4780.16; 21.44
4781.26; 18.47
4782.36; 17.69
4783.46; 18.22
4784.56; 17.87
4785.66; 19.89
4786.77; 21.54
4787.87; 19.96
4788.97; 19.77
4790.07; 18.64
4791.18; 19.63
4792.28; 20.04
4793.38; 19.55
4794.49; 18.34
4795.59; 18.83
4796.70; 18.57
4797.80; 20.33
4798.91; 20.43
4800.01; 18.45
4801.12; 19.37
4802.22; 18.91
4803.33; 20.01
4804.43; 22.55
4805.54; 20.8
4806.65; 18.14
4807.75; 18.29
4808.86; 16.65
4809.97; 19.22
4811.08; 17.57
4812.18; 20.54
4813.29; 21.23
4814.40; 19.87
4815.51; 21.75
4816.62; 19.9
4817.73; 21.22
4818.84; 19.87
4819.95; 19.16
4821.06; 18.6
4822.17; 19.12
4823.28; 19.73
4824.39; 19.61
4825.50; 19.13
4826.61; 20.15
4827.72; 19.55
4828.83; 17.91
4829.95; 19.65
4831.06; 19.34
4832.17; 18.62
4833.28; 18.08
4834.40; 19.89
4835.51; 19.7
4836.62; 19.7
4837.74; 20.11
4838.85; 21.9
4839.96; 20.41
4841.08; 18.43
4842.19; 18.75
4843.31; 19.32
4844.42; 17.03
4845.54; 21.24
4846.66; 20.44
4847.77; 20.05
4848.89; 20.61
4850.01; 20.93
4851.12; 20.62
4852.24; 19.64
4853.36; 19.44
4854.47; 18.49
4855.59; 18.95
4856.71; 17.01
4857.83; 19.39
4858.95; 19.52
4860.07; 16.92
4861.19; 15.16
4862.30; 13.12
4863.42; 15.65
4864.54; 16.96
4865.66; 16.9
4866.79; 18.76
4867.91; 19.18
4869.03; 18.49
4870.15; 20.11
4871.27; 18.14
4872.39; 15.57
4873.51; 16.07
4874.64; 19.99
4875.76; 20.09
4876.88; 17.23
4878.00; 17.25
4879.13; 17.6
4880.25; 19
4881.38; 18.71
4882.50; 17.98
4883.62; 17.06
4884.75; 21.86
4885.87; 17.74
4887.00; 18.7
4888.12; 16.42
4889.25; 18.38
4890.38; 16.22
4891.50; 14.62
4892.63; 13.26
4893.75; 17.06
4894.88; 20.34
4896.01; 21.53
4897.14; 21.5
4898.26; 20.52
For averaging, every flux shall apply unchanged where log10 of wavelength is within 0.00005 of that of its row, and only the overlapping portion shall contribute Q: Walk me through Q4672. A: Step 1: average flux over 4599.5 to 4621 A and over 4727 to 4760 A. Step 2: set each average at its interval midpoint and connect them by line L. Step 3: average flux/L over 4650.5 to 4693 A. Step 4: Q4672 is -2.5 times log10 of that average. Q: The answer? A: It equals 0.04 mag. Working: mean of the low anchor 18.8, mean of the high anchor 19.6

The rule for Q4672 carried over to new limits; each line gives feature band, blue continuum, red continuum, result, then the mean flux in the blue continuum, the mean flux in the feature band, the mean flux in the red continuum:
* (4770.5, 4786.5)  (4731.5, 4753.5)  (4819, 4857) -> 0.02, 20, 19.4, 19.5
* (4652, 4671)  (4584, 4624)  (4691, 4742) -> 0.03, 18.7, 18.2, 18.9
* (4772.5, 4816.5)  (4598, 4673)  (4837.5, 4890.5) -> -0.05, 18.8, 19.5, 18.5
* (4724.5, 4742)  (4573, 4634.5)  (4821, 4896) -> -0.05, 18.8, 19.5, 18.6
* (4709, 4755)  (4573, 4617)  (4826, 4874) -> -0.05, 18.6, 19.5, 18.7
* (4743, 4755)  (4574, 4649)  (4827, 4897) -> -0.08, 18.8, 20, 18.5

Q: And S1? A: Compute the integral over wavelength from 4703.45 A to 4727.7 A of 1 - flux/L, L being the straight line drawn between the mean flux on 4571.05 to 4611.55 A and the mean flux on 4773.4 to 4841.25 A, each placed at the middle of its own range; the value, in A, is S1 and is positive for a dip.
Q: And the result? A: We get 0.2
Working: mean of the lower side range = 18.6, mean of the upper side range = 19.5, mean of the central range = 19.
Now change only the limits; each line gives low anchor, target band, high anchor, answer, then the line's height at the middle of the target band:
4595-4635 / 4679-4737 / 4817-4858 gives 1.3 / 19.2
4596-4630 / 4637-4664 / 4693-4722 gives 0.1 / 18.8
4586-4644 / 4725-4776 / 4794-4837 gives -0.9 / 19.3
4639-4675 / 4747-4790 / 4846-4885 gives -2.5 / 18.4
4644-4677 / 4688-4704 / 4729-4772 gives 0.4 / 18.9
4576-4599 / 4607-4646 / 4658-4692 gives -1.3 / 18.6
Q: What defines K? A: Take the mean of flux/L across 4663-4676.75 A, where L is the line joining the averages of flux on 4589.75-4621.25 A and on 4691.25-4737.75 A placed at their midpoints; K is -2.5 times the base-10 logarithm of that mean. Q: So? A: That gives 0.03 mag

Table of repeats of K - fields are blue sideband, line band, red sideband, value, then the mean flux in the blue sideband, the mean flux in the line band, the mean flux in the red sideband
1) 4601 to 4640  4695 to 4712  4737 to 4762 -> 0.088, 19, 18.1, 19.9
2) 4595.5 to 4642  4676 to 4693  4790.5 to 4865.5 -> 0.019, 18.9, 18.7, 19.2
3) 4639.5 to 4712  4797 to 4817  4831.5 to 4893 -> -0.070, 18.5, 19.7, 18.4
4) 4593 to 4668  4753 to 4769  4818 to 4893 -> -0.030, 18.8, 19.2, 18.6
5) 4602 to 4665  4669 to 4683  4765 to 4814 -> 0.045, 18.9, 18.3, 19.3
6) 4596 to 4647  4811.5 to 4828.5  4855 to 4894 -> -0.117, 19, 19.9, 17.6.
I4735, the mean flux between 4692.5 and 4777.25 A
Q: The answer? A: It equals 19.3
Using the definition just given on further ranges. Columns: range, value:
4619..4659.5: 18.7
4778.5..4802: 19.3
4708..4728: 19.2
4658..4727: 18.8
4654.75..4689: 18.7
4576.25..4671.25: 18.6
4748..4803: 19.4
